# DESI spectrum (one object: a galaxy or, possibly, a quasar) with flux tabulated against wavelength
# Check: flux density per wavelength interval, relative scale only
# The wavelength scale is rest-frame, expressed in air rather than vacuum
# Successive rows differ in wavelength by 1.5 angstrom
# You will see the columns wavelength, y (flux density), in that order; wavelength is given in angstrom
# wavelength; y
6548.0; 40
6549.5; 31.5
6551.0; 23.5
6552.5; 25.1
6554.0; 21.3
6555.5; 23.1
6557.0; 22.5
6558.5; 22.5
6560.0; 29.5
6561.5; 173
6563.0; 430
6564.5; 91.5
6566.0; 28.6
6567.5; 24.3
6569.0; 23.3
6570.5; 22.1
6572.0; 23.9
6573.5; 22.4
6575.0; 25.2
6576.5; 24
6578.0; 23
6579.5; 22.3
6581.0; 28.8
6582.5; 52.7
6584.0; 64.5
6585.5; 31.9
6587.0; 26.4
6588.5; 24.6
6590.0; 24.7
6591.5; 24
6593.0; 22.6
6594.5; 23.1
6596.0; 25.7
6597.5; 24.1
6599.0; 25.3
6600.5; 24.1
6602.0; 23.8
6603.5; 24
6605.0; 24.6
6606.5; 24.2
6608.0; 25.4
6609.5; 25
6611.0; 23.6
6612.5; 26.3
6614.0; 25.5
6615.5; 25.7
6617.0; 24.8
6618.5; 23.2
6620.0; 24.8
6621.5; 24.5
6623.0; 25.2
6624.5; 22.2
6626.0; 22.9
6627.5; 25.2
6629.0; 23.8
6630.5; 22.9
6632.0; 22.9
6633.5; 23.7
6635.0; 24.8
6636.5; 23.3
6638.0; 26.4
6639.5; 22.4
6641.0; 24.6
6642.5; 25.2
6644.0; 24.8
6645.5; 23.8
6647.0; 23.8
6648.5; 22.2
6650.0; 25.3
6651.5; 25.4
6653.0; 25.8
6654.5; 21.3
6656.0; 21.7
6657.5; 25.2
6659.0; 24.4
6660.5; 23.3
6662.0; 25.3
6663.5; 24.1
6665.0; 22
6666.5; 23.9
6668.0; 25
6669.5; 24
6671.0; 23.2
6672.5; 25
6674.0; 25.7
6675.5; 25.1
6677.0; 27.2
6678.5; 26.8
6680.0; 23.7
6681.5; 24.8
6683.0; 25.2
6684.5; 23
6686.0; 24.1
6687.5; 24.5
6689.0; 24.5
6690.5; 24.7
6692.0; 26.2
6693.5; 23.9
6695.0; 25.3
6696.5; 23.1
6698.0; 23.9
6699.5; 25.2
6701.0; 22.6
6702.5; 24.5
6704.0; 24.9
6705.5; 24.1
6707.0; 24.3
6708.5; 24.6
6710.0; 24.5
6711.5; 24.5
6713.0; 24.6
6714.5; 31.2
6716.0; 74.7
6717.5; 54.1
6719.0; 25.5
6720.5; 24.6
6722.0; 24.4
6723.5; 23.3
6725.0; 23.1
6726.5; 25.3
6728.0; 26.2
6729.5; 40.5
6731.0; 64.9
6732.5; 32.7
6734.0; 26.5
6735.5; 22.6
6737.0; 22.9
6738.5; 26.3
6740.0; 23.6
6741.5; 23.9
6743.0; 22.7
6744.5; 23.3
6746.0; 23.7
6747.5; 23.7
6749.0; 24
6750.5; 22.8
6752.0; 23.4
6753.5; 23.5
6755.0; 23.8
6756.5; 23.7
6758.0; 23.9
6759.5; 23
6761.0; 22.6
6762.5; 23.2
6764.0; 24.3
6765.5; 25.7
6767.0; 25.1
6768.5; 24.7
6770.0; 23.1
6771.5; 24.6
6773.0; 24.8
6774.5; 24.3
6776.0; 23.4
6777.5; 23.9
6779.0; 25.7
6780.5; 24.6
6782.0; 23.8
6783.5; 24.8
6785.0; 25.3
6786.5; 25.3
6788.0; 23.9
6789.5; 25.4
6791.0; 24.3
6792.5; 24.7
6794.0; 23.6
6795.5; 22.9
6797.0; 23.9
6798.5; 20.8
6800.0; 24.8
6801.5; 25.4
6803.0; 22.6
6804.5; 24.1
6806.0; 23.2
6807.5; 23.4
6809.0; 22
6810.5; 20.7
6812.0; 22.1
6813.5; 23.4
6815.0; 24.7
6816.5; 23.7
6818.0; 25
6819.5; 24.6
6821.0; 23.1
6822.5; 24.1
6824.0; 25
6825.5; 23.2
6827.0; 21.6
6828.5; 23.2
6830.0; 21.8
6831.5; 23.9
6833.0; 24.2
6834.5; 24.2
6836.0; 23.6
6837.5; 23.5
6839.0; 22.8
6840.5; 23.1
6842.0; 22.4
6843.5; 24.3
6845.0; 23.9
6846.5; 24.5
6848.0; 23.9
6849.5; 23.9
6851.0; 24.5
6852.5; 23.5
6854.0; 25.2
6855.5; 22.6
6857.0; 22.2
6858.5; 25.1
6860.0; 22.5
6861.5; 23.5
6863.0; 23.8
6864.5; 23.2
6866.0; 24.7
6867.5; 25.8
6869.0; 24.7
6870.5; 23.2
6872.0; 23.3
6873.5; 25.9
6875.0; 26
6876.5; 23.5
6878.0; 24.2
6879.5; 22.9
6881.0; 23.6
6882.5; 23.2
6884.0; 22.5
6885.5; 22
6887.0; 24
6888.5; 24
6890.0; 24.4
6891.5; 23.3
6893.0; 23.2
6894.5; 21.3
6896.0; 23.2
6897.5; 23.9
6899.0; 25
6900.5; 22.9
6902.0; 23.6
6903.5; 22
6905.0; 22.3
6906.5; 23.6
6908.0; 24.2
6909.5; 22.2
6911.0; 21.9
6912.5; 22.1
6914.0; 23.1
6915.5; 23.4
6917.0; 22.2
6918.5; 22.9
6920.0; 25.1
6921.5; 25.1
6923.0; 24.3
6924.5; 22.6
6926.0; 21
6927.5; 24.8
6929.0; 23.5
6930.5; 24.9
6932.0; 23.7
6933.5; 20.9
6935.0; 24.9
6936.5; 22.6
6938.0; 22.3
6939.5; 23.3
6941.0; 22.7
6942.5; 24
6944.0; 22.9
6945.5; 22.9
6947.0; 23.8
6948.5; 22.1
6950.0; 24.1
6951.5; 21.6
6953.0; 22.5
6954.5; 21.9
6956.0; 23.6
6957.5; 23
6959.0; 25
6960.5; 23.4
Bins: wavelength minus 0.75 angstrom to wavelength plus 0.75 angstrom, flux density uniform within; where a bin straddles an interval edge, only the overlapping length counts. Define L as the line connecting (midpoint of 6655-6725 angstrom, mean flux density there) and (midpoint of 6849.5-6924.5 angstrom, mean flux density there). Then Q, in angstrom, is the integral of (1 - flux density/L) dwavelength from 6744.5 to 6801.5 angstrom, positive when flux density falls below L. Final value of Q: 2.5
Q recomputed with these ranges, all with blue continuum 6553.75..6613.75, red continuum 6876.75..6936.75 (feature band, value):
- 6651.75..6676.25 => 8.64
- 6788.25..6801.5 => 2.59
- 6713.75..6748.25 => 2.69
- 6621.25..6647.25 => 9.96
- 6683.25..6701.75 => 5.88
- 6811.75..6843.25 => 4.87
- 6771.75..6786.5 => 2.91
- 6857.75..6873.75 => 0.95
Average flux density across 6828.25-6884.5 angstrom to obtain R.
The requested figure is 23.8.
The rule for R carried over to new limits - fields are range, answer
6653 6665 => 23.7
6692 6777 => 26.8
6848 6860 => 23.8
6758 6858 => 23.8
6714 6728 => 33.7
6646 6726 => 26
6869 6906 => 23.5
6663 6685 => 24.6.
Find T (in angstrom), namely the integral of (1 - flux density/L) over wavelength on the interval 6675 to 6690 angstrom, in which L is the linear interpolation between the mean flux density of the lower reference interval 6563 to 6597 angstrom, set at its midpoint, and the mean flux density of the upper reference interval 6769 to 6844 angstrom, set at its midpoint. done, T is 3.5 angstrom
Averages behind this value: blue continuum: 39.6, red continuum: 23.7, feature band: 24.9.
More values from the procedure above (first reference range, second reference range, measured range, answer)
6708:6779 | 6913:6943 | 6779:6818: 3.5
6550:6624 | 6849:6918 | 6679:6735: 6.6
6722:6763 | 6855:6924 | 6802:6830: 1.8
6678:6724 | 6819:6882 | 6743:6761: 1.8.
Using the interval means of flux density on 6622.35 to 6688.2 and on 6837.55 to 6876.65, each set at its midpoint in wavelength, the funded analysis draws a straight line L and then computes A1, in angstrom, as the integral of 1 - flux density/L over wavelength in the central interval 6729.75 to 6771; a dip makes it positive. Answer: -3.1 angstrom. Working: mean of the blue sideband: 24.2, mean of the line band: 25.9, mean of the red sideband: 23.9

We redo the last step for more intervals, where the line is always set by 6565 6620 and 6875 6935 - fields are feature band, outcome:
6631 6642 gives 1.0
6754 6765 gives 0.6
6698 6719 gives -4.2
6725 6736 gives -3.6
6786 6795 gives 0.1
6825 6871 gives 0.6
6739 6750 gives 0.7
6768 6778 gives 0.3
